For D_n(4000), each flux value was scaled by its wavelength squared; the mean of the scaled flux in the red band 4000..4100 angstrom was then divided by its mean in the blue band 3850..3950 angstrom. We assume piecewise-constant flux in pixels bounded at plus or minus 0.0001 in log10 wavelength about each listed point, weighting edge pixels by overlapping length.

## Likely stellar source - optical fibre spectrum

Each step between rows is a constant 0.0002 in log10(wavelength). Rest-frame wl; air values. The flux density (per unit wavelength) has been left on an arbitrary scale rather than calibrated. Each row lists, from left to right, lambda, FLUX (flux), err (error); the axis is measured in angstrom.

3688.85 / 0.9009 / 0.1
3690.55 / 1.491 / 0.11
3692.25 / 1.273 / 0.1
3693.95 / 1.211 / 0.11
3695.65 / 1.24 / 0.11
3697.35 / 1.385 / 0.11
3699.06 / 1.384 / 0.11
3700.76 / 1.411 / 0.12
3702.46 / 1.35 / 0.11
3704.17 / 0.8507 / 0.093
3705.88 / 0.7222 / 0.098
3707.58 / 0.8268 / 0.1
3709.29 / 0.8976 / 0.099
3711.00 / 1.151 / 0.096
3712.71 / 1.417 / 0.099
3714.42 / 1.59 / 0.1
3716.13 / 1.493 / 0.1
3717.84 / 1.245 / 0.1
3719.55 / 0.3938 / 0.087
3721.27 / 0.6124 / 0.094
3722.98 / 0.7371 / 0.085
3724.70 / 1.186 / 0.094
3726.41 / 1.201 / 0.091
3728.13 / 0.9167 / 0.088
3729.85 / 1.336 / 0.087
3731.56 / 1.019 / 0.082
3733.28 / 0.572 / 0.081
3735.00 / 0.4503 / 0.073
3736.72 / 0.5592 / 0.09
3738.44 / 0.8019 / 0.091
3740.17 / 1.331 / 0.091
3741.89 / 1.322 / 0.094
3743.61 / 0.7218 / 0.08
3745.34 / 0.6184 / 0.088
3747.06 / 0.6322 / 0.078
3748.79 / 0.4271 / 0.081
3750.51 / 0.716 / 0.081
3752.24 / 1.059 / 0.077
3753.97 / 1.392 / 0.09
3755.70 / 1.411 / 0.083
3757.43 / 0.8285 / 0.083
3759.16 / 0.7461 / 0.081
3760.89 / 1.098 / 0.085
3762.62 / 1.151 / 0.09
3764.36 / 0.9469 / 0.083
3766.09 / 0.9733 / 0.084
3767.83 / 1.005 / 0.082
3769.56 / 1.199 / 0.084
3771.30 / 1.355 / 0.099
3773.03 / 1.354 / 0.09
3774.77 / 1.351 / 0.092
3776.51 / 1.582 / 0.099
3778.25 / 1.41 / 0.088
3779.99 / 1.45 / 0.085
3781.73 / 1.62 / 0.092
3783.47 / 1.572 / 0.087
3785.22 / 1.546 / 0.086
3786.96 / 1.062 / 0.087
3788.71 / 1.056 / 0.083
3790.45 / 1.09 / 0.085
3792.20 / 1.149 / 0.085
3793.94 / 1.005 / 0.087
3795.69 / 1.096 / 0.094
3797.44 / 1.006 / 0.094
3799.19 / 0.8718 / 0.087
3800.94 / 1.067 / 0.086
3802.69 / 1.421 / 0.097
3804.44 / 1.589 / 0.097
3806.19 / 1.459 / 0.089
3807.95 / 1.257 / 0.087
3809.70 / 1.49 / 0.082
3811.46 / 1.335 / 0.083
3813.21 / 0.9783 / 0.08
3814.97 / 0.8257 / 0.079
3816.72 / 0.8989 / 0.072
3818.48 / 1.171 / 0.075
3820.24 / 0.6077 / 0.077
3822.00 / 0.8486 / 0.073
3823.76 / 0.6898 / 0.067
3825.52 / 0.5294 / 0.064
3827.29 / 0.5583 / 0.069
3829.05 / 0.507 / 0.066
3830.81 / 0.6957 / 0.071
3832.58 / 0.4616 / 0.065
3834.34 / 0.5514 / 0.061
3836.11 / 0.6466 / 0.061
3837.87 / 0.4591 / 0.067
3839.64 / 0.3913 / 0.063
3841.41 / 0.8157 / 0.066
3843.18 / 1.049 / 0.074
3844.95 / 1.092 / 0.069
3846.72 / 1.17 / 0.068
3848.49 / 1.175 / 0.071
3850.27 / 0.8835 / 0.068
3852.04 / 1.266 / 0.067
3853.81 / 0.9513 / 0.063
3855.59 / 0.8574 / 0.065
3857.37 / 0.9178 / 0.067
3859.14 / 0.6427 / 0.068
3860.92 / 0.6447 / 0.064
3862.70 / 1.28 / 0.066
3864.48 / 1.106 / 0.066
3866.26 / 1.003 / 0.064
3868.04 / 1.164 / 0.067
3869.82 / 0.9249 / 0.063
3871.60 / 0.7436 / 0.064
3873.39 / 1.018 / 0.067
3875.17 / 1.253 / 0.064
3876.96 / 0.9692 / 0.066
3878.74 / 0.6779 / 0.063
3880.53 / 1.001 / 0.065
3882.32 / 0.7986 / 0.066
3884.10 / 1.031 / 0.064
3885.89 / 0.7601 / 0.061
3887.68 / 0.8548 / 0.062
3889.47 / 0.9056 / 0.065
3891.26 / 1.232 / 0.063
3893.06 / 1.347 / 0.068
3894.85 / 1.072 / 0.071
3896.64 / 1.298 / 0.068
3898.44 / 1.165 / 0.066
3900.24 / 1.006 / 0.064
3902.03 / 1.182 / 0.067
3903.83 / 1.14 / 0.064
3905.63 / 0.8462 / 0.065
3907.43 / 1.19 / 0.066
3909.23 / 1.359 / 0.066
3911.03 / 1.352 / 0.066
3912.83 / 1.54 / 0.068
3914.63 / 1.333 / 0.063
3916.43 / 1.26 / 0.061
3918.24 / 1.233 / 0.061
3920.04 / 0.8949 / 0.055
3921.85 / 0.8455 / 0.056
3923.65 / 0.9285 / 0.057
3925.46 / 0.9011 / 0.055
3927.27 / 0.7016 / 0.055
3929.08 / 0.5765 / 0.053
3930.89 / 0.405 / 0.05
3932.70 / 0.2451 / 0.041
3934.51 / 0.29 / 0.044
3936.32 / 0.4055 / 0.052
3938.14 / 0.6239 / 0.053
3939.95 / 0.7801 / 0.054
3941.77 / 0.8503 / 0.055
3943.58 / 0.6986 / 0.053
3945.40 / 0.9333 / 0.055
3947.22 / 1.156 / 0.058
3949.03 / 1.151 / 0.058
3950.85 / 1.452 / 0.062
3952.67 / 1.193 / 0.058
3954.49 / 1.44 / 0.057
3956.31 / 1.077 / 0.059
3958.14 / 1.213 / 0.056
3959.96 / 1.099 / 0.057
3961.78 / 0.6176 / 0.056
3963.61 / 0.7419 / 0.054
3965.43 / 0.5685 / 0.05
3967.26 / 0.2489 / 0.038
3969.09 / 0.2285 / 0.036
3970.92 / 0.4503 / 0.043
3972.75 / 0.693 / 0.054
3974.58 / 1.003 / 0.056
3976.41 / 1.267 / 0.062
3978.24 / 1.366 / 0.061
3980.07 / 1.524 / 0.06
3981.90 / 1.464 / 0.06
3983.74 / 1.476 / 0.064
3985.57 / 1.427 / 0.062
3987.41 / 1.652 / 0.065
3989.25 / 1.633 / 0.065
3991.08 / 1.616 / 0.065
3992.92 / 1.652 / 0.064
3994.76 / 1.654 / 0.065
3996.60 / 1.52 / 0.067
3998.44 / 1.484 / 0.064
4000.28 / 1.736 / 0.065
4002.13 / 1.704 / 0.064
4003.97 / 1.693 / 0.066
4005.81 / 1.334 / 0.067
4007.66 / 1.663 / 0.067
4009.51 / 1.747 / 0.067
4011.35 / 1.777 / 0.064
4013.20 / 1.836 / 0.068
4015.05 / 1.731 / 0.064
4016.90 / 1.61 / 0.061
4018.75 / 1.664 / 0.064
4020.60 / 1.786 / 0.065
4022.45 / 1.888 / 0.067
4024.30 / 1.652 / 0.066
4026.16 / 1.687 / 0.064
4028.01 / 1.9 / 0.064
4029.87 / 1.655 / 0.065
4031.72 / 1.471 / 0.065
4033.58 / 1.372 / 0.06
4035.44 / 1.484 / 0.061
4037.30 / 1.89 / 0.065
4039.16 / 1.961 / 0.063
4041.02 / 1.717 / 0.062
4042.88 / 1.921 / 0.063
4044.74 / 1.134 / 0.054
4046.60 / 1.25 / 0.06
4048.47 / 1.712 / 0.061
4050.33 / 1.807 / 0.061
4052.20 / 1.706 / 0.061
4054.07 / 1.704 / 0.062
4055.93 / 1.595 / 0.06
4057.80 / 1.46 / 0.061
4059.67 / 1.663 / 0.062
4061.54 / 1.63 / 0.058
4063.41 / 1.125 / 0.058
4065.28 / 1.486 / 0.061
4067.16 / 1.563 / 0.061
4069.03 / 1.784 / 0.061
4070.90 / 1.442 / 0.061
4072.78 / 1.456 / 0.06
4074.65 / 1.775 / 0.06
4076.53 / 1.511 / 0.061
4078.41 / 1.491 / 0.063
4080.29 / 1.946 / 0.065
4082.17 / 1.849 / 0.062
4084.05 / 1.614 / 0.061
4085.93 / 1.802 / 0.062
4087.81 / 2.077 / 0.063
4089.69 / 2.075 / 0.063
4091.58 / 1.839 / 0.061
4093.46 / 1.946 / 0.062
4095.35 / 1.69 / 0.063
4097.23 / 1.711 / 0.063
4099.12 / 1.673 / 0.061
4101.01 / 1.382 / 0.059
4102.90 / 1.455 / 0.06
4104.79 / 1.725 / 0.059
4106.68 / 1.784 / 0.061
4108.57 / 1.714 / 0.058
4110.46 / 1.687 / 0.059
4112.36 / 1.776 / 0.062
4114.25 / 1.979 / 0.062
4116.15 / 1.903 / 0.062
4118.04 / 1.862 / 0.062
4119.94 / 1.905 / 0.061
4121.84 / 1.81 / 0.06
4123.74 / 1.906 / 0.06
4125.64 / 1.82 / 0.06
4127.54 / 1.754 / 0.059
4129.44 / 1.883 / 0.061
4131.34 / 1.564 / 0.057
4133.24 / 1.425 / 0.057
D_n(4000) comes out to 1.9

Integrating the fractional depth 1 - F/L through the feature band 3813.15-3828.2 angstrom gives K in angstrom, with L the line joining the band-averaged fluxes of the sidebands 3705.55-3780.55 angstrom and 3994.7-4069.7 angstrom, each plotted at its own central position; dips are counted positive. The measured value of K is 5.20 angstrom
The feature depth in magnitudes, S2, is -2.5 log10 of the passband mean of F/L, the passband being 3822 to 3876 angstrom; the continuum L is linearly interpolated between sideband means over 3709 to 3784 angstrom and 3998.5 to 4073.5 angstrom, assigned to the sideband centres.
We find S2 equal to 0.439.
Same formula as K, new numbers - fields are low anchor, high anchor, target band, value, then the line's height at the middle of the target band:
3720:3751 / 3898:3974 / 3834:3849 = 0.9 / 0.872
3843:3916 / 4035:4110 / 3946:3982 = 9.1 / 1.32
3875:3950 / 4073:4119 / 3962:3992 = 4.2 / 1.24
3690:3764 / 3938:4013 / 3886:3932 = 4.5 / 1.17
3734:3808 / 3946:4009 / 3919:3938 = 9.2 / 1.21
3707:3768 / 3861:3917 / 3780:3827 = -5.0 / 1.02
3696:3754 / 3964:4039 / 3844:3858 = 1.9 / 1.2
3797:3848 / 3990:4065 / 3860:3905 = 4.1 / 1.12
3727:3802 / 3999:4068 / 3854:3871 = 4.4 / 1.28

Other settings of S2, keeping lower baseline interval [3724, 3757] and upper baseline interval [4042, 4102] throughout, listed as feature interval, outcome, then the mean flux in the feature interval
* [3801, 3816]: -0.19 mag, 1.28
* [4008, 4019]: -0.14 mag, 1.73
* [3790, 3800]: 0.01 mag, 1.03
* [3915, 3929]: 0.35 mag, 0.957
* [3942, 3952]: 0.28 mag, 1.07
